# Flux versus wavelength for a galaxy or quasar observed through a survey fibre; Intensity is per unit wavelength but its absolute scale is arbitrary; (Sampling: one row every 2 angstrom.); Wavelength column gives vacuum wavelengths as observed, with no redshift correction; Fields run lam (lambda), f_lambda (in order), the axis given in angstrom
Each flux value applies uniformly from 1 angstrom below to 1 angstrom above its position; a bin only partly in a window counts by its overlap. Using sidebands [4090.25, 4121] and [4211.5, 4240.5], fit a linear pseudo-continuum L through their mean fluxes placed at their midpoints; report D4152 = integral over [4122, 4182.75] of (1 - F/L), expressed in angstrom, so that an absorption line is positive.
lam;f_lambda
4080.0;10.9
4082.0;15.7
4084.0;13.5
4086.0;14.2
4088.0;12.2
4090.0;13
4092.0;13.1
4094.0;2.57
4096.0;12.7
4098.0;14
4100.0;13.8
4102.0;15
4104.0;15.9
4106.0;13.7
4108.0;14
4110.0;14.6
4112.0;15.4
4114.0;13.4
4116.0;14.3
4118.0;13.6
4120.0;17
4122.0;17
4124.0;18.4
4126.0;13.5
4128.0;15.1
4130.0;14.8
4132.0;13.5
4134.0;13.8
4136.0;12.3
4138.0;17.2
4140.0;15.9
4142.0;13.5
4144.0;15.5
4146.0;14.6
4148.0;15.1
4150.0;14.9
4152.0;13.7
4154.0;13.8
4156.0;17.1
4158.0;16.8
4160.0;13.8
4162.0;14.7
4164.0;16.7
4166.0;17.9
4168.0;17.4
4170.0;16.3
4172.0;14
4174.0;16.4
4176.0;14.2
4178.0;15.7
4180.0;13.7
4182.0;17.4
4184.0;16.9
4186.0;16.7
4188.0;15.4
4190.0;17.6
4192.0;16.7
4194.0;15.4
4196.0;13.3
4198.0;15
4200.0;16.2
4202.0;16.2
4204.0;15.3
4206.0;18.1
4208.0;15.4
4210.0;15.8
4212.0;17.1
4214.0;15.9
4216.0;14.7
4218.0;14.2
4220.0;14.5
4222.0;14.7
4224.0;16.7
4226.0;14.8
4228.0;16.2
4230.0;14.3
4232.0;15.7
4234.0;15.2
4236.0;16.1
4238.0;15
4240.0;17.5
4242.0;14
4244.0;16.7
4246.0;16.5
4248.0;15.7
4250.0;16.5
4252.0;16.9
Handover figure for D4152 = -4.3 angstrom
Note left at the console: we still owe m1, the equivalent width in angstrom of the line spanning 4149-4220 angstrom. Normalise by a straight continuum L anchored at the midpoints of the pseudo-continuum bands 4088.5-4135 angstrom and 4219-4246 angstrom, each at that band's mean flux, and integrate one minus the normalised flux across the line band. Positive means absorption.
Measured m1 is -3.8 angstrom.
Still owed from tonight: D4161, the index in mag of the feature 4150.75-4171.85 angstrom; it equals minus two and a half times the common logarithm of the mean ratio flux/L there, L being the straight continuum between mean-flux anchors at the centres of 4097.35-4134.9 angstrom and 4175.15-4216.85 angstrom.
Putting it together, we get -0.02 mag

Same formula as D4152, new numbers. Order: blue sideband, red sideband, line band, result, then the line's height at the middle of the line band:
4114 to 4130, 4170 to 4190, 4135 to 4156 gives 1.02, 15.5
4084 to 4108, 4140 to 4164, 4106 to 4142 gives -2.49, 13.9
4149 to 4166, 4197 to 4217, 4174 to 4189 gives -0.11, 15.6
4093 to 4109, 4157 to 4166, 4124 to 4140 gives -0.45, 14.3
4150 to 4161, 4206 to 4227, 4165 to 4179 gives -0.77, 15.2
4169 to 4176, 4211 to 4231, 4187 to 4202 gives -0.34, 15.3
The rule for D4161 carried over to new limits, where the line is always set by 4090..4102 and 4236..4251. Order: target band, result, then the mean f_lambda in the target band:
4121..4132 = -0.231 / 15.6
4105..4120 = -0.177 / 14.3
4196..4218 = -0.059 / 15.8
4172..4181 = -0.064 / 14.9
